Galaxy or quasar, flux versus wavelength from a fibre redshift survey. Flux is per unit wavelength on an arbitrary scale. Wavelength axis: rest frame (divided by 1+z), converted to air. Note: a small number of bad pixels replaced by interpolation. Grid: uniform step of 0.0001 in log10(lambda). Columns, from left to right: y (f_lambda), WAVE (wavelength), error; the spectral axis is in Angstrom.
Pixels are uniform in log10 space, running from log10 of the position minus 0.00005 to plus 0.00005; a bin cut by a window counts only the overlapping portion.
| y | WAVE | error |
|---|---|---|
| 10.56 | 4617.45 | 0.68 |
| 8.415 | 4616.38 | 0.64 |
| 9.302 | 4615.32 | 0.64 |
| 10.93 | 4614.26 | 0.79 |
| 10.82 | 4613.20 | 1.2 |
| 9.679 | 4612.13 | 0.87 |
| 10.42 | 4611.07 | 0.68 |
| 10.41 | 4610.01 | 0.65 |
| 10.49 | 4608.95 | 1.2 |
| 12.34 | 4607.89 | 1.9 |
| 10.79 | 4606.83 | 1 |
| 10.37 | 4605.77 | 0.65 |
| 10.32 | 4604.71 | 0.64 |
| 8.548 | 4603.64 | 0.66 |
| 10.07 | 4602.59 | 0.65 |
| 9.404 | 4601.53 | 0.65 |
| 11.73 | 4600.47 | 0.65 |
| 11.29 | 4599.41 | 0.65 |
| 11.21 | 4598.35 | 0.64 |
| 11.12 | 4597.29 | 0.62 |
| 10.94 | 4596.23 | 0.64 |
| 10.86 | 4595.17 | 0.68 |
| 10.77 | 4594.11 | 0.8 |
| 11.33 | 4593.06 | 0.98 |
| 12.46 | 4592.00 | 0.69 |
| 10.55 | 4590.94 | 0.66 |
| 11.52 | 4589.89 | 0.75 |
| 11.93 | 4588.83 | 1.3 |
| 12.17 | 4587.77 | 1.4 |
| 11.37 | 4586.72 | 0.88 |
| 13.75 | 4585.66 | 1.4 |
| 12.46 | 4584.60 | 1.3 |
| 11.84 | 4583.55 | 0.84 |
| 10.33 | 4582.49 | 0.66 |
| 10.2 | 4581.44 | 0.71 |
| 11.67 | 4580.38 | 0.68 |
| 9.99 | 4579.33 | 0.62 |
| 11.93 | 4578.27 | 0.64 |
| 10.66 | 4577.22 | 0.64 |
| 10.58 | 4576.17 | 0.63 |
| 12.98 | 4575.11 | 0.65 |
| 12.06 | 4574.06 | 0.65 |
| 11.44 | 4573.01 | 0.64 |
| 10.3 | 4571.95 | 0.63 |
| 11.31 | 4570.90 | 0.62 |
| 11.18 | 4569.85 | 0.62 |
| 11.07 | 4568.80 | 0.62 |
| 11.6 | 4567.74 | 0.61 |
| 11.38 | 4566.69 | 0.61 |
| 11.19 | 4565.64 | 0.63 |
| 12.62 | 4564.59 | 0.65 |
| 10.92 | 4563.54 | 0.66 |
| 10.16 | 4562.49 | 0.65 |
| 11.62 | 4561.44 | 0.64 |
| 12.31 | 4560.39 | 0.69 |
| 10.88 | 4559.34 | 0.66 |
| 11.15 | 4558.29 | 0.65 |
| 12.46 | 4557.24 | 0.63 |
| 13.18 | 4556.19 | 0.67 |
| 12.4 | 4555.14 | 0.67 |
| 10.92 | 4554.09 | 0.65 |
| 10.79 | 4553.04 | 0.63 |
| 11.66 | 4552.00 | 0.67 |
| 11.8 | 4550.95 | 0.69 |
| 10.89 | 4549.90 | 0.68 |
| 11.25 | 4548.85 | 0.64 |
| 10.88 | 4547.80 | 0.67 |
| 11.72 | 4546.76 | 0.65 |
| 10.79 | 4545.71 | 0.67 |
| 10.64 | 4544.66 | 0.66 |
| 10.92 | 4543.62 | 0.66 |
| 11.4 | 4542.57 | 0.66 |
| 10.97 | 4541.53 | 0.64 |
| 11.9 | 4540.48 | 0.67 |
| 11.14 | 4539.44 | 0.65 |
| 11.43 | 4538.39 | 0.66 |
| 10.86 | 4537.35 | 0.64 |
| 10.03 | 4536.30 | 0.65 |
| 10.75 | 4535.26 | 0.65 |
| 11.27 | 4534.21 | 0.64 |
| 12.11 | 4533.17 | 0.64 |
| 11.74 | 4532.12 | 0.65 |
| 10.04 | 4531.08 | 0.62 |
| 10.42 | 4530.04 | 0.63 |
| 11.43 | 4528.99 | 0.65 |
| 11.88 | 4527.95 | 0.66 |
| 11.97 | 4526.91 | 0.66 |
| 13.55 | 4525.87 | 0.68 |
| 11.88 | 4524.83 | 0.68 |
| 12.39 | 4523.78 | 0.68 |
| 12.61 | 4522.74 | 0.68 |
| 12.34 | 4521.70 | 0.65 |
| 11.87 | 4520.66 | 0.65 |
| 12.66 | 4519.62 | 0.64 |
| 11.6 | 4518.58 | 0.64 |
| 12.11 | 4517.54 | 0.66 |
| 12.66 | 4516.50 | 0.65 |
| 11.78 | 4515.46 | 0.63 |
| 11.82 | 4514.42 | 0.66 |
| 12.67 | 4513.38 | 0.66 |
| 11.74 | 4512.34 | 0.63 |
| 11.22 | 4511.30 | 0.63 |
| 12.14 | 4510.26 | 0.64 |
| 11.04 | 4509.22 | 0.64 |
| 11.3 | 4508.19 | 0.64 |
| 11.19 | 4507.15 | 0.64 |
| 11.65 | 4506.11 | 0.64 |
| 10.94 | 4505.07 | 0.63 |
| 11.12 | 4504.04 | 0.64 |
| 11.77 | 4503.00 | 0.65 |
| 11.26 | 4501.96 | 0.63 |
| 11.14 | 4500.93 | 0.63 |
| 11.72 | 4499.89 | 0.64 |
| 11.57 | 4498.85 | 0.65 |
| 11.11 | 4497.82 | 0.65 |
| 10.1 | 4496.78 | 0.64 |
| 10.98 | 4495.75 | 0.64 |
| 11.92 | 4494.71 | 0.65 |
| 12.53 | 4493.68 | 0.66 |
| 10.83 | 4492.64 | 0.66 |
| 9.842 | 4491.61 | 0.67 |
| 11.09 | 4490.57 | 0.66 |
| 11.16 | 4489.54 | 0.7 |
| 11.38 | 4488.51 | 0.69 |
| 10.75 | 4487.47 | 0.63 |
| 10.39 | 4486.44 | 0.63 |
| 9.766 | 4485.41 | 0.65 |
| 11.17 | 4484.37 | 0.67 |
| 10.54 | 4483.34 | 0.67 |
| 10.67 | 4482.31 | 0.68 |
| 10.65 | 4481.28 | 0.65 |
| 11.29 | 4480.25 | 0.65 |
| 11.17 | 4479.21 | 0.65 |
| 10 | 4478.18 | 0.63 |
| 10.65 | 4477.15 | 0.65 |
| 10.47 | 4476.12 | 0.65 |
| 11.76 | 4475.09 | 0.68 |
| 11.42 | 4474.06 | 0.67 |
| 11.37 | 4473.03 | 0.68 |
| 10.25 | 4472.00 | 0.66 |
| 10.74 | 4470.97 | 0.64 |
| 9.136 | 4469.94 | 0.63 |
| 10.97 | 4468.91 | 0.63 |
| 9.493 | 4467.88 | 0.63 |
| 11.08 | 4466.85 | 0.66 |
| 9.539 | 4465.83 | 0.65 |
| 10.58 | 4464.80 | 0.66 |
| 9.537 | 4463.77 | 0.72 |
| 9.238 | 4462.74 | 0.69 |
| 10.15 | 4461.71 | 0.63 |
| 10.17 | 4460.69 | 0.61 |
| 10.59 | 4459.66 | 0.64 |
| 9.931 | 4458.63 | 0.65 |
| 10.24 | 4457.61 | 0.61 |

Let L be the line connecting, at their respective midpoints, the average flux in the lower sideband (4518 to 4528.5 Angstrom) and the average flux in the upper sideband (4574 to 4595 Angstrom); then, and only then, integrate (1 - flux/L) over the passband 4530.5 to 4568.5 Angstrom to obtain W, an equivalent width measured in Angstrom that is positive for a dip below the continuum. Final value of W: 2.0 Angstrom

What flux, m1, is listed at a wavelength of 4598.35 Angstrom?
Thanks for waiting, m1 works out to 11.21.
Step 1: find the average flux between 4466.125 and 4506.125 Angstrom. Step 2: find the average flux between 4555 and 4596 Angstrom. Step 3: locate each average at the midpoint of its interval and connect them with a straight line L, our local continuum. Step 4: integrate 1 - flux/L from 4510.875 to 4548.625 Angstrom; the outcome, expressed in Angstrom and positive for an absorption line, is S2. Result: -1.3 Angstrom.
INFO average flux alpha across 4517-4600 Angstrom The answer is 11.5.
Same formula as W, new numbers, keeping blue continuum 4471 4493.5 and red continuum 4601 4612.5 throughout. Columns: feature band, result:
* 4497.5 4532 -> -3.4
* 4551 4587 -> -3.6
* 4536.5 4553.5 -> -1.0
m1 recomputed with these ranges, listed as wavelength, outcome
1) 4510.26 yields 12.14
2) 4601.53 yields 9.404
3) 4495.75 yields 10.98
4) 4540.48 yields 11.9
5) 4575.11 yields 12.98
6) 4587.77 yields 12.17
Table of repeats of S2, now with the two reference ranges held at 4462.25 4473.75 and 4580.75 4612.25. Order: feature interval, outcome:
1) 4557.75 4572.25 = -0.6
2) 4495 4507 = -0.9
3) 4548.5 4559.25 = -0.9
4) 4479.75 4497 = -0.9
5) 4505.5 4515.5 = -1.1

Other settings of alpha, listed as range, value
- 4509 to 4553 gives 11.6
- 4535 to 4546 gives 11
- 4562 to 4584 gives 11.2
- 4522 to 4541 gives 11.5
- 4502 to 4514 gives 11.5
